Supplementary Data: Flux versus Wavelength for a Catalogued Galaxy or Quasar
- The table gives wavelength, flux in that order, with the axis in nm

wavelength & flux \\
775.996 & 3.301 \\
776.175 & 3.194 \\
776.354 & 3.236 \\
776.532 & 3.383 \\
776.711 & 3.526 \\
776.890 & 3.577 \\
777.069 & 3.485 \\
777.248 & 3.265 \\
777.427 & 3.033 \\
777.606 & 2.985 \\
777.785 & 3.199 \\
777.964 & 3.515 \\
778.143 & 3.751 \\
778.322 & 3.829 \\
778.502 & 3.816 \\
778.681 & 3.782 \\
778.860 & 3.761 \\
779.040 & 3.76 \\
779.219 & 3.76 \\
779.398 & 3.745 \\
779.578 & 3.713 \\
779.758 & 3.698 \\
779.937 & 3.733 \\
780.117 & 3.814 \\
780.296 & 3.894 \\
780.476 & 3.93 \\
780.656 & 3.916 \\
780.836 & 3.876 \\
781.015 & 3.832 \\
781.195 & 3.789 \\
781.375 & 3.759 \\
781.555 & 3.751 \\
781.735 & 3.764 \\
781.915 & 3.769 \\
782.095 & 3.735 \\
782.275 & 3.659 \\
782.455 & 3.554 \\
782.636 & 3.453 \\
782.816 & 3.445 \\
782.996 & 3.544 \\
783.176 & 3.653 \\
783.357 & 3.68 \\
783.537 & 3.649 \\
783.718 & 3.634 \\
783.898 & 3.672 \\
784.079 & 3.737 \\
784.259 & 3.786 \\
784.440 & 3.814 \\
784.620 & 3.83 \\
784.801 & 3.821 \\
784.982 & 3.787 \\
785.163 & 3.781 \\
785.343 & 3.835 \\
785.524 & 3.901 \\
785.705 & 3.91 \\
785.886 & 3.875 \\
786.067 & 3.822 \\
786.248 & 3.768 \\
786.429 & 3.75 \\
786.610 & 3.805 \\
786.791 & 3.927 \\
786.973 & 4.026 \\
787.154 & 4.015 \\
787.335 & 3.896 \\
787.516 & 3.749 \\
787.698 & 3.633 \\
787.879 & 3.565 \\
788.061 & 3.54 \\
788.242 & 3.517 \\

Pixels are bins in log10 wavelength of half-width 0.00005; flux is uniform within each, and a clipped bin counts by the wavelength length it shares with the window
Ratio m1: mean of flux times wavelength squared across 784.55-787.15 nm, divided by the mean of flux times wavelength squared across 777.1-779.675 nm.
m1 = 1.10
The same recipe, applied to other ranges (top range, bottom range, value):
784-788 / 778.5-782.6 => 1.03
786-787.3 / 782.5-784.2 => 1.08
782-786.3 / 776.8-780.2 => 1.05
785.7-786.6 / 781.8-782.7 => 1.06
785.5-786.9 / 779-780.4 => 1.04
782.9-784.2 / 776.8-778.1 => 1.12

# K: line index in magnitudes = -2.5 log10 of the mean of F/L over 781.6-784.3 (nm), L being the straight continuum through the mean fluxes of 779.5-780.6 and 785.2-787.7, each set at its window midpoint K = 0.05 mag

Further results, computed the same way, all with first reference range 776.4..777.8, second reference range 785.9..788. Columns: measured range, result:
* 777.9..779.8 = -0.10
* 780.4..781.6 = -0.10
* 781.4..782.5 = -0.05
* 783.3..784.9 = -0.02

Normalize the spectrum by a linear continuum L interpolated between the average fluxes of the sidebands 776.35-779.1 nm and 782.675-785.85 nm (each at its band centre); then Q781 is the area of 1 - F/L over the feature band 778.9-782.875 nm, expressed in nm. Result -0.15 nm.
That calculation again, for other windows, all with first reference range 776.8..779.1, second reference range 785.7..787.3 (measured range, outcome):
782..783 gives 0.04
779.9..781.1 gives -0.08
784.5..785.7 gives 0.00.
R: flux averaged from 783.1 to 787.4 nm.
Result 3.81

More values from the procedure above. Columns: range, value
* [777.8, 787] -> 3.75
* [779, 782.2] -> 3.79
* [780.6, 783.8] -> 3.69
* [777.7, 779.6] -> 3.69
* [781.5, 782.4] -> 3.73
